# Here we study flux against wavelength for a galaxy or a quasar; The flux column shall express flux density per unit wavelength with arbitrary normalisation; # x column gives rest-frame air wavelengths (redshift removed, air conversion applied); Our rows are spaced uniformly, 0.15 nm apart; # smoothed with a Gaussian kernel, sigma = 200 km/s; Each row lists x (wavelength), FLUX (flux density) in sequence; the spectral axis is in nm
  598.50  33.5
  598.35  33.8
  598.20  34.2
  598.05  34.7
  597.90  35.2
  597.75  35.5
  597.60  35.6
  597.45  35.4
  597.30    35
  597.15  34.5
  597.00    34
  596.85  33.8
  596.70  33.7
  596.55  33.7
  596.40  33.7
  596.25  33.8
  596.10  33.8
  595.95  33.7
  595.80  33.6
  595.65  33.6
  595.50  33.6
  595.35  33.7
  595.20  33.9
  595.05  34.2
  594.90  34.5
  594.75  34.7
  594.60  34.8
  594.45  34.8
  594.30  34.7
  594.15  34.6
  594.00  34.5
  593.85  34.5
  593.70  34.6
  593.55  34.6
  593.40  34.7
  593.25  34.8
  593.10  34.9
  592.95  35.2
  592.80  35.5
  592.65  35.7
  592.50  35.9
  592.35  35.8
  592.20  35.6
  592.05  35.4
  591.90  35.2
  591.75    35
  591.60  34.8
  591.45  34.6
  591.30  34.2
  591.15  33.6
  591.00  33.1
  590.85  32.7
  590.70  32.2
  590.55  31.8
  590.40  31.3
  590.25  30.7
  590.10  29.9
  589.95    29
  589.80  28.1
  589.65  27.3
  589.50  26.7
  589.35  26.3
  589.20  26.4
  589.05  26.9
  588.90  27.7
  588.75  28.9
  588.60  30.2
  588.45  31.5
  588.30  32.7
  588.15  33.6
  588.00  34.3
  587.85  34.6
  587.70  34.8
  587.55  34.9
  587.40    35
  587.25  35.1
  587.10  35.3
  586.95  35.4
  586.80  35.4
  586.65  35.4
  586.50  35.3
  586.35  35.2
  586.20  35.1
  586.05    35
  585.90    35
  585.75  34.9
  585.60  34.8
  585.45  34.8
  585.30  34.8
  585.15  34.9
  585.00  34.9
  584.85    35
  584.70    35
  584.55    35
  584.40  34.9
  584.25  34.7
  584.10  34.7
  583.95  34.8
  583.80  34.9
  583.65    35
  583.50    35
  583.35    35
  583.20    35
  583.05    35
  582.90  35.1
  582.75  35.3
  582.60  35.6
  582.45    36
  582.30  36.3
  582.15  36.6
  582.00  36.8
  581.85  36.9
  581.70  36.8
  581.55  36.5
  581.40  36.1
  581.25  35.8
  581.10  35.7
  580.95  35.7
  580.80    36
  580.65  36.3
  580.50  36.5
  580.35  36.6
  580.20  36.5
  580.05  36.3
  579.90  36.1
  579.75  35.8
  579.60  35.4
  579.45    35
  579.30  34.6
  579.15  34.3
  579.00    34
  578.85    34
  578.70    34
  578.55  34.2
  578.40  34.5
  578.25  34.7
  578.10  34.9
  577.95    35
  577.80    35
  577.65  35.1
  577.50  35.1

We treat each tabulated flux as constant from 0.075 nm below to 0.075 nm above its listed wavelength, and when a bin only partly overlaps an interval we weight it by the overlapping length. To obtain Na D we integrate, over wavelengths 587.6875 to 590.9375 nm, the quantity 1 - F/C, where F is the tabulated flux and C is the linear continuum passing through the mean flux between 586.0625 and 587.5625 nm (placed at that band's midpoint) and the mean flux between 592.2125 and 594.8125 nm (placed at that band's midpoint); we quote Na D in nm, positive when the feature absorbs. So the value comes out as 0.45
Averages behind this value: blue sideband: 35.2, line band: 30.3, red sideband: 35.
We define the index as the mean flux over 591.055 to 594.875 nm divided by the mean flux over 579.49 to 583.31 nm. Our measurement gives 0.97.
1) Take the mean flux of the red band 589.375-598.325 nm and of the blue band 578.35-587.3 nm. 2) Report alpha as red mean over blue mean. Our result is 0.95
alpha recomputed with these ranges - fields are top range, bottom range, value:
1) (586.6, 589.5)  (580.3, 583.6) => 0.90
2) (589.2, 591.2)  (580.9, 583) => 0.83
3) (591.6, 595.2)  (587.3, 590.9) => 1.14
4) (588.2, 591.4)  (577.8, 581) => 0.85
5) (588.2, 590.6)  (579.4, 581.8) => 0.81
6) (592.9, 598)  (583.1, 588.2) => 0.98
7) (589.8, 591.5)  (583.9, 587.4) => 0.91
